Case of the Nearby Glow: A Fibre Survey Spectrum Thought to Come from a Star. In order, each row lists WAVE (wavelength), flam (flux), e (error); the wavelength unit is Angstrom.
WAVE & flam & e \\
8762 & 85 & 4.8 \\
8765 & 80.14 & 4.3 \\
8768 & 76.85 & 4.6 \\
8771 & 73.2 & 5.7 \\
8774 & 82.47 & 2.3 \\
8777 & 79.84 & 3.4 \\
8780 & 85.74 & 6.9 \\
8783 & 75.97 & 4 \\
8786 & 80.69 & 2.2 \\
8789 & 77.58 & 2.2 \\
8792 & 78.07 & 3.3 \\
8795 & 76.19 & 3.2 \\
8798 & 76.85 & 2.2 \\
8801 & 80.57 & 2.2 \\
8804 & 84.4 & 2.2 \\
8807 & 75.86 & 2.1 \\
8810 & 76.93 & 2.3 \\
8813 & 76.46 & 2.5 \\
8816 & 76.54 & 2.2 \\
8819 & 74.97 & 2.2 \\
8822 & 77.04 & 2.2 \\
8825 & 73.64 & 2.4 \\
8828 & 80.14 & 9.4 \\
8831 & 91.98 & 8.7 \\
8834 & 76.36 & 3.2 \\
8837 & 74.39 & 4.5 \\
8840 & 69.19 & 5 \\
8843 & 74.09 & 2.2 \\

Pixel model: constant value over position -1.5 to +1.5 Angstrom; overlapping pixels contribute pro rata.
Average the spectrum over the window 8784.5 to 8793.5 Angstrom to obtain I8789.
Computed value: 78.8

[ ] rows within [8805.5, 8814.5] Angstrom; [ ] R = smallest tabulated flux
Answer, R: 75.86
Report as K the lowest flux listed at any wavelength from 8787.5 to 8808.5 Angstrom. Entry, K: 75.86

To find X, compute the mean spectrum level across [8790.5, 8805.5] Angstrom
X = 79.2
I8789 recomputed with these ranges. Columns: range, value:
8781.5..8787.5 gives 78.3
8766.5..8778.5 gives 78.1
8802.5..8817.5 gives 78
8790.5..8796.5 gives 77.1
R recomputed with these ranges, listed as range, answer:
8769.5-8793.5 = 73.2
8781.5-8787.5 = 75.97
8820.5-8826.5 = 73.64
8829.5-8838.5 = 74.39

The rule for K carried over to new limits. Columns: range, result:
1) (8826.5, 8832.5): 80.14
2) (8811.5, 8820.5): 74.97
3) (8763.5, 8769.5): 76.85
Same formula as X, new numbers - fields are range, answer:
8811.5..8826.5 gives 75.7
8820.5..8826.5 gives 75.3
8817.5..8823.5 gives 76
